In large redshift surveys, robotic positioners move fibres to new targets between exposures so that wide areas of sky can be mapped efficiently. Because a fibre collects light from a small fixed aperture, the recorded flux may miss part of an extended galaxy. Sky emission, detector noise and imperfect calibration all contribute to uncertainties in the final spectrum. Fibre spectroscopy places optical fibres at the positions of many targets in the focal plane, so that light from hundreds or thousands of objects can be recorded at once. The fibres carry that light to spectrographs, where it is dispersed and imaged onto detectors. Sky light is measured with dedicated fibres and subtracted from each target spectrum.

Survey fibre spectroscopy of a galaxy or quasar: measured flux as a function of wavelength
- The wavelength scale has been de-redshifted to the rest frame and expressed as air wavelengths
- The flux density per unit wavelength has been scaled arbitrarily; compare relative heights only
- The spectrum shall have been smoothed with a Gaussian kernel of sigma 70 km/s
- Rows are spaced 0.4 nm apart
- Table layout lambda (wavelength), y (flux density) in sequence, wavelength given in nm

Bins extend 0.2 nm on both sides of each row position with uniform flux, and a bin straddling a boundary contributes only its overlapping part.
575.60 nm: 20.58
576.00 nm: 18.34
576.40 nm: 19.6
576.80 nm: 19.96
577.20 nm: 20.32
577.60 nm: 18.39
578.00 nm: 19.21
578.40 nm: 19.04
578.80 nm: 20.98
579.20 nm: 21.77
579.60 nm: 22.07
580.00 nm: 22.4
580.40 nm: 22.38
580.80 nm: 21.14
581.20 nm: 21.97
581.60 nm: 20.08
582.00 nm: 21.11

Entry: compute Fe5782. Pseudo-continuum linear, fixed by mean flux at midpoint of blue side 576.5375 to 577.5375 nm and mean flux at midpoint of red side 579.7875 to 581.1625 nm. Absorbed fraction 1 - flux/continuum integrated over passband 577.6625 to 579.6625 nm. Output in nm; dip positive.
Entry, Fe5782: 0.05 nm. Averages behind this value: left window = 19.9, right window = 22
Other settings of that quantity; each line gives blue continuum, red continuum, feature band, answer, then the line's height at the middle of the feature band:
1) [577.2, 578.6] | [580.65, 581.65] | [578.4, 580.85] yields -0.169 nm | 20.2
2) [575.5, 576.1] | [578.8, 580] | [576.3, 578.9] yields 0.132 nm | 20.7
